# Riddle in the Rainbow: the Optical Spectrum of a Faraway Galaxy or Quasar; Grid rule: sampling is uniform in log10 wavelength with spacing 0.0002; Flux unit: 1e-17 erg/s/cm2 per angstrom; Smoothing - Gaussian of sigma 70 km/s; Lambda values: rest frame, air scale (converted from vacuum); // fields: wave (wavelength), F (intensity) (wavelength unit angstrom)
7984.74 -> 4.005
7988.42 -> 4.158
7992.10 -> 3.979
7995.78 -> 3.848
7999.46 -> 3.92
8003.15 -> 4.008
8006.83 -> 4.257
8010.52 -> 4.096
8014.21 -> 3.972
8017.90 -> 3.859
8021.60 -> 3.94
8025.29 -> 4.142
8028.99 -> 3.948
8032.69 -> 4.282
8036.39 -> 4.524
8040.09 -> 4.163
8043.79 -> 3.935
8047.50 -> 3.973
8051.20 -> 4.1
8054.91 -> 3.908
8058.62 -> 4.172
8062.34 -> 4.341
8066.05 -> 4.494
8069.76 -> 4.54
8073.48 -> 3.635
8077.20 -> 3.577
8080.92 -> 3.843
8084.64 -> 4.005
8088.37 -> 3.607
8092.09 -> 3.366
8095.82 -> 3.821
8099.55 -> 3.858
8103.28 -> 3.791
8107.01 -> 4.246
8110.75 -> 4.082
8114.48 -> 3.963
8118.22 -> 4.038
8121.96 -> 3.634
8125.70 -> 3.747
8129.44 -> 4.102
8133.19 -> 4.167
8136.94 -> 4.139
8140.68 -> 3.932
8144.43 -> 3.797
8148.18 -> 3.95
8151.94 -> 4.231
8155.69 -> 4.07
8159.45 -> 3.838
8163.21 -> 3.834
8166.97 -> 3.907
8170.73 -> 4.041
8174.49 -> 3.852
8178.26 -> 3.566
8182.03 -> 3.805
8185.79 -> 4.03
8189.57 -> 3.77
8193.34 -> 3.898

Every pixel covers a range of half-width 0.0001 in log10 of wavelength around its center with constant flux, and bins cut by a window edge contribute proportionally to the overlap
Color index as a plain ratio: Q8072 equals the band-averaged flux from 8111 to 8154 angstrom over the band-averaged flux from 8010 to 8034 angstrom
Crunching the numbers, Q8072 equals 0.99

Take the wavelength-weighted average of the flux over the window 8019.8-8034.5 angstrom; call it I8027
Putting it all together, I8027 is 4.08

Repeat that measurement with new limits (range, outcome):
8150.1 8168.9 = 3.98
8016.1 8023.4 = 3.9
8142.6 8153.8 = 3.99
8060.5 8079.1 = 4.12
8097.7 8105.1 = 3.83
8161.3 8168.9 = 3.87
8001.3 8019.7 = 4.04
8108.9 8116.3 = 4.03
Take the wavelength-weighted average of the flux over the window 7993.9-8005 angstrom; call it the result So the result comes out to 3.93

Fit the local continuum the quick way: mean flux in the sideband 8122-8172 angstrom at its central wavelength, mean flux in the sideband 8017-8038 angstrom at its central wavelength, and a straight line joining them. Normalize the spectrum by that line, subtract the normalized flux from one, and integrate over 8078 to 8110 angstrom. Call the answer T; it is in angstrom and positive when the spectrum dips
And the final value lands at 1.7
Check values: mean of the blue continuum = 4.12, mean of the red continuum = 3.97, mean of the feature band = 3.82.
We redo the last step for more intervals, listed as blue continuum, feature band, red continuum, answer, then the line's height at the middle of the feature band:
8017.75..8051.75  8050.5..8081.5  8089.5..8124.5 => -0.6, 3.99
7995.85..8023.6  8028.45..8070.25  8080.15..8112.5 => -2.8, 3.93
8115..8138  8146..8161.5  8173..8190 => -0.5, 3.88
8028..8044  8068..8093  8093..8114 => 1.4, 4.03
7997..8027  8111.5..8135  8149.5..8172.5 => 0.3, 3.99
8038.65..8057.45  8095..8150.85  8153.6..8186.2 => -0.4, 3.93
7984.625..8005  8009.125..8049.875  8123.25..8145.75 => -0.9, 3.98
